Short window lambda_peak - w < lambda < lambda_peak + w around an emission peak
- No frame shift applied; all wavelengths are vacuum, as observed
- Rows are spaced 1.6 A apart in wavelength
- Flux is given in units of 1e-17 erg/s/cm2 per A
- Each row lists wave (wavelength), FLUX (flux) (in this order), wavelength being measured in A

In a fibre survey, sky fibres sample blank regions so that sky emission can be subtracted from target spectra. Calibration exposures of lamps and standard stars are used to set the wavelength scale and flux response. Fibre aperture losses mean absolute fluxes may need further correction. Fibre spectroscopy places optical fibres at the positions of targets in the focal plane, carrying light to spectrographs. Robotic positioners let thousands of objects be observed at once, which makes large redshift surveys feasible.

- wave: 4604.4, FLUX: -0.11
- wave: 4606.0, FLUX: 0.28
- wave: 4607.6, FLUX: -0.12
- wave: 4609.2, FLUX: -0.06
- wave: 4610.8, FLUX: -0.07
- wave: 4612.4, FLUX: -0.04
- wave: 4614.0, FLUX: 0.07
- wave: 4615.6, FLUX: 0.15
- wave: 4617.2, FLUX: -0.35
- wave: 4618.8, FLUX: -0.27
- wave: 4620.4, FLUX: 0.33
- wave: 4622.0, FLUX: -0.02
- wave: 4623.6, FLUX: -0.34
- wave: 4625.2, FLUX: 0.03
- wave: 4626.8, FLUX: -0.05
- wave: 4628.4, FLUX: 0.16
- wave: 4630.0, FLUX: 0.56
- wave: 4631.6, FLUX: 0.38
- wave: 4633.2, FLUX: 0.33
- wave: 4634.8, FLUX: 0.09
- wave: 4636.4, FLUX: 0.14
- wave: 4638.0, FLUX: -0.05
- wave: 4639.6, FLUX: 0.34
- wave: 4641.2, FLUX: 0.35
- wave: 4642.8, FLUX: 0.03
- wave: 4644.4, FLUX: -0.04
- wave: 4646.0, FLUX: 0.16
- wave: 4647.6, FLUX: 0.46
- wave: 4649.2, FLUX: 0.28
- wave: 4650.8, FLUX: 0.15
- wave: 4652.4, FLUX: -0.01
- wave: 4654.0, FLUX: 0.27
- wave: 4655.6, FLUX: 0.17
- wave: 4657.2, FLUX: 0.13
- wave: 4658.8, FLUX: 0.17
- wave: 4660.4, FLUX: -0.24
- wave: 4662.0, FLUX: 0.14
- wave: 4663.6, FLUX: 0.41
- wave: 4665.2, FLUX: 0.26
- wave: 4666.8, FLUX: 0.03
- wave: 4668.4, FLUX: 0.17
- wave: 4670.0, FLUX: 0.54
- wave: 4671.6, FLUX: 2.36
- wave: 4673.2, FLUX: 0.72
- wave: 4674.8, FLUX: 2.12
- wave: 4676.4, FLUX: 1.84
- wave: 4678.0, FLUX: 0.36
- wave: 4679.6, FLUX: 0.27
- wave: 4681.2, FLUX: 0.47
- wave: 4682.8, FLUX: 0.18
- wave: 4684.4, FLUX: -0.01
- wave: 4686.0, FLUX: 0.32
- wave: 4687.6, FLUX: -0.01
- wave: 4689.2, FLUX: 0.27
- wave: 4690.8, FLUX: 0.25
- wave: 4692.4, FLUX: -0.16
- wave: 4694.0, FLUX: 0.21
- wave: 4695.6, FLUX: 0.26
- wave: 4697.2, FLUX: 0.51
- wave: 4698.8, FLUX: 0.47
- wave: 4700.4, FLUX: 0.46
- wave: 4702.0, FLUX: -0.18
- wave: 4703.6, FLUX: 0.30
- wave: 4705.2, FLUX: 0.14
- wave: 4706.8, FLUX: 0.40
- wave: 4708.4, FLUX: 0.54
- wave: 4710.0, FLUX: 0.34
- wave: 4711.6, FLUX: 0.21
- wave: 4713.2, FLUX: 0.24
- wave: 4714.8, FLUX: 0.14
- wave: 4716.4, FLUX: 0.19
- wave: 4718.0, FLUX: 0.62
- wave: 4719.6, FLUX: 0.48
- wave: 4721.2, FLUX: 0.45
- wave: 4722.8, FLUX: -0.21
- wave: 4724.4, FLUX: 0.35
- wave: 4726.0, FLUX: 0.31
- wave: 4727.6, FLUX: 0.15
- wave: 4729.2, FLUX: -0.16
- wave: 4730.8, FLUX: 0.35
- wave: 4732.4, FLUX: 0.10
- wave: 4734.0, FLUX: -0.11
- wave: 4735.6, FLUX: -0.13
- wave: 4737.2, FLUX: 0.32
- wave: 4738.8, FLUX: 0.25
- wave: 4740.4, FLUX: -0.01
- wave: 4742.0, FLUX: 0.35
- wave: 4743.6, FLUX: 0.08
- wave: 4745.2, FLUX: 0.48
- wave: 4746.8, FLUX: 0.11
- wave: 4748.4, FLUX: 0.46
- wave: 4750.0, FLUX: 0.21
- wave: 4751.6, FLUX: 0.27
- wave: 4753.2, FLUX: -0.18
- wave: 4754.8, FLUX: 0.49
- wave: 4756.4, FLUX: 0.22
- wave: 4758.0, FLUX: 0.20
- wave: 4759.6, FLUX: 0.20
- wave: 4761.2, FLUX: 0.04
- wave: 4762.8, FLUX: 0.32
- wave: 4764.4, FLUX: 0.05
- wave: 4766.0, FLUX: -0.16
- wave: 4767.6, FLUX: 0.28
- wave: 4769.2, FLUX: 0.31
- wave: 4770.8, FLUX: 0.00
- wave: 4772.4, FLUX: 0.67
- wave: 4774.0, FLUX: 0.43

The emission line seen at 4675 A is [O II] 3727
